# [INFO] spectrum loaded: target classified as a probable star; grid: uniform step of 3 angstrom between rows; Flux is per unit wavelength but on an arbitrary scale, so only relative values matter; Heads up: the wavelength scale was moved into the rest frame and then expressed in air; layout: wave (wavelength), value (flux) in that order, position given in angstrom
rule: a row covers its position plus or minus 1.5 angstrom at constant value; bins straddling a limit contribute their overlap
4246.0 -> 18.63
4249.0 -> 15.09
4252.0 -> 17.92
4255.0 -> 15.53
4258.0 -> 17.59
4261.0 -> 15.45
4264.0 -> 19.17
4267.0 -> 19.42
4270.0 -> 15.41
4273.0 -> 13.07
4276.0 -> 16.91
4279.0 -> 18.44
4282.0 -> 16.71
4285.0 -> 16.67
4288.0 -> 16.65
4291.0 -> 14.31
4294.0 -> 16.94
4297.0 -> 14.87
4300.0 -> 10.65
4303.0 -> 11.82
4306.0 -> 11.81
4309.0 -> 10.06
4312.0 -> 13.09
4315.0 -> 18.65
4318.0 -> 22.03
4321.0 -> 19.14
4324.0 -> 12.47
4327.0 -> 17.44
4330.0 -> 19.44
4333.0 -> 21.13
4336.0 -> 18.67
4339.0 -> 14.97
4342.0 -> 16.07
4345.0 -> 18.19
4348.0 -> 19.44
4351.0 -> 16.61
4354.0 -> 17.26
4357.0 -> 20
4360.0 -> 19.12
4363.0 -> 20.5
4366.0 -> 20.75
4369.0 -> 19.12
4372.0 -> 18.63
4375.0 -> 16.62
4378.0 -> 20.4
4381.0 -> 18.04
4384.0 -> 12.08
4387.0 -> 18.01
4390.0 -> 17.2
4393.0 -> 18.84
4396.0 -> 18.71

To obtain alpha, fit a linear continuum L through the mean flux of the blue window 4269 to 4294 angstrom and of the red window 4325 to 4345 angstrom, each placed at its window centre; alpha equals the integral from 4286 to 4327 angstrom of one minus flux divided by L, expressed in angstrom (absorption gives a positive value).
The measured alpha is 4.8 angstrom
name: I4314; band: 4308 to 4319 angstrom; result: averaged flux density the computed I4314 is 15.9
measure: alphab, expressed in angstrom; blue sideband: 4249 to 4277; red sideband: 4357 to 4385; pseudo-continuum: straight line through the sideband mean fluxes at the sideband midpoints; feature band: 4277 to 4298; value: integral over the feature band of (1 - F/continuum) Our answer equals 0.8 angstrom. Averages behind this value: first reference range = 16.6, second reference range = 18.6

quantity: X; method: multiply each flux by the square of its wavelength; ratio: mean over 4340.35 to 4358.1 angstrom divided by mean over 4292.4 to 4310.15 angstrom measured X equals 1.4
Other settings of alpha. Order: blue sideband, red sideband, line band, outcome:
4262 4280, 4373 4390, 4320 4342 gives -0.5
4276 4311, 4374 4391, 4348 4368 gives -3.3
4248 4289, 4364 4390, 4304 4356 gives 1.8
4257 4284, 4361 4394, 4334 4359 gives 0.1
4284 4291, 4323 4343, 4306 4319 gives 1.2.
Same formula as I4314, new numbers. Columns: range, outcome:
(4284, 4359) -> 16.4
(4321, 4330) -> 16.4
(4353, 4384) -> 18.7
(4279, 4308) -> 14.6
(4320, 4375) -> 18.2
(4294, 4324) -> 14.7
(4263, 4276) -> 16.7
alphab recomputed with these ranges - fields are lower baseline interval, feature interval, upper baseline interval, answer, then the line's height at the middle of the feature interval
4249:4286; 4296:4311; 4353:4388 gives 4.8 angstrom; 17.4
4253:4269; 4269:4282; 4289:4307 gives -0.2 angstrom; 15.9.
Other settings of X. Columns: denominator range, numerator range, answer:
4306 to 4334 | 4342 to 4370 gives 1.15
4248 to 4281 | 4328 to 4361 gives 1.13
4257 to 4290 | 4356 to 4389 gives 1.15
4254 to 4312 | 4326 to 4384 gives 1.25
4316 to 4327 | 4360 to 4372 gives 1.13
